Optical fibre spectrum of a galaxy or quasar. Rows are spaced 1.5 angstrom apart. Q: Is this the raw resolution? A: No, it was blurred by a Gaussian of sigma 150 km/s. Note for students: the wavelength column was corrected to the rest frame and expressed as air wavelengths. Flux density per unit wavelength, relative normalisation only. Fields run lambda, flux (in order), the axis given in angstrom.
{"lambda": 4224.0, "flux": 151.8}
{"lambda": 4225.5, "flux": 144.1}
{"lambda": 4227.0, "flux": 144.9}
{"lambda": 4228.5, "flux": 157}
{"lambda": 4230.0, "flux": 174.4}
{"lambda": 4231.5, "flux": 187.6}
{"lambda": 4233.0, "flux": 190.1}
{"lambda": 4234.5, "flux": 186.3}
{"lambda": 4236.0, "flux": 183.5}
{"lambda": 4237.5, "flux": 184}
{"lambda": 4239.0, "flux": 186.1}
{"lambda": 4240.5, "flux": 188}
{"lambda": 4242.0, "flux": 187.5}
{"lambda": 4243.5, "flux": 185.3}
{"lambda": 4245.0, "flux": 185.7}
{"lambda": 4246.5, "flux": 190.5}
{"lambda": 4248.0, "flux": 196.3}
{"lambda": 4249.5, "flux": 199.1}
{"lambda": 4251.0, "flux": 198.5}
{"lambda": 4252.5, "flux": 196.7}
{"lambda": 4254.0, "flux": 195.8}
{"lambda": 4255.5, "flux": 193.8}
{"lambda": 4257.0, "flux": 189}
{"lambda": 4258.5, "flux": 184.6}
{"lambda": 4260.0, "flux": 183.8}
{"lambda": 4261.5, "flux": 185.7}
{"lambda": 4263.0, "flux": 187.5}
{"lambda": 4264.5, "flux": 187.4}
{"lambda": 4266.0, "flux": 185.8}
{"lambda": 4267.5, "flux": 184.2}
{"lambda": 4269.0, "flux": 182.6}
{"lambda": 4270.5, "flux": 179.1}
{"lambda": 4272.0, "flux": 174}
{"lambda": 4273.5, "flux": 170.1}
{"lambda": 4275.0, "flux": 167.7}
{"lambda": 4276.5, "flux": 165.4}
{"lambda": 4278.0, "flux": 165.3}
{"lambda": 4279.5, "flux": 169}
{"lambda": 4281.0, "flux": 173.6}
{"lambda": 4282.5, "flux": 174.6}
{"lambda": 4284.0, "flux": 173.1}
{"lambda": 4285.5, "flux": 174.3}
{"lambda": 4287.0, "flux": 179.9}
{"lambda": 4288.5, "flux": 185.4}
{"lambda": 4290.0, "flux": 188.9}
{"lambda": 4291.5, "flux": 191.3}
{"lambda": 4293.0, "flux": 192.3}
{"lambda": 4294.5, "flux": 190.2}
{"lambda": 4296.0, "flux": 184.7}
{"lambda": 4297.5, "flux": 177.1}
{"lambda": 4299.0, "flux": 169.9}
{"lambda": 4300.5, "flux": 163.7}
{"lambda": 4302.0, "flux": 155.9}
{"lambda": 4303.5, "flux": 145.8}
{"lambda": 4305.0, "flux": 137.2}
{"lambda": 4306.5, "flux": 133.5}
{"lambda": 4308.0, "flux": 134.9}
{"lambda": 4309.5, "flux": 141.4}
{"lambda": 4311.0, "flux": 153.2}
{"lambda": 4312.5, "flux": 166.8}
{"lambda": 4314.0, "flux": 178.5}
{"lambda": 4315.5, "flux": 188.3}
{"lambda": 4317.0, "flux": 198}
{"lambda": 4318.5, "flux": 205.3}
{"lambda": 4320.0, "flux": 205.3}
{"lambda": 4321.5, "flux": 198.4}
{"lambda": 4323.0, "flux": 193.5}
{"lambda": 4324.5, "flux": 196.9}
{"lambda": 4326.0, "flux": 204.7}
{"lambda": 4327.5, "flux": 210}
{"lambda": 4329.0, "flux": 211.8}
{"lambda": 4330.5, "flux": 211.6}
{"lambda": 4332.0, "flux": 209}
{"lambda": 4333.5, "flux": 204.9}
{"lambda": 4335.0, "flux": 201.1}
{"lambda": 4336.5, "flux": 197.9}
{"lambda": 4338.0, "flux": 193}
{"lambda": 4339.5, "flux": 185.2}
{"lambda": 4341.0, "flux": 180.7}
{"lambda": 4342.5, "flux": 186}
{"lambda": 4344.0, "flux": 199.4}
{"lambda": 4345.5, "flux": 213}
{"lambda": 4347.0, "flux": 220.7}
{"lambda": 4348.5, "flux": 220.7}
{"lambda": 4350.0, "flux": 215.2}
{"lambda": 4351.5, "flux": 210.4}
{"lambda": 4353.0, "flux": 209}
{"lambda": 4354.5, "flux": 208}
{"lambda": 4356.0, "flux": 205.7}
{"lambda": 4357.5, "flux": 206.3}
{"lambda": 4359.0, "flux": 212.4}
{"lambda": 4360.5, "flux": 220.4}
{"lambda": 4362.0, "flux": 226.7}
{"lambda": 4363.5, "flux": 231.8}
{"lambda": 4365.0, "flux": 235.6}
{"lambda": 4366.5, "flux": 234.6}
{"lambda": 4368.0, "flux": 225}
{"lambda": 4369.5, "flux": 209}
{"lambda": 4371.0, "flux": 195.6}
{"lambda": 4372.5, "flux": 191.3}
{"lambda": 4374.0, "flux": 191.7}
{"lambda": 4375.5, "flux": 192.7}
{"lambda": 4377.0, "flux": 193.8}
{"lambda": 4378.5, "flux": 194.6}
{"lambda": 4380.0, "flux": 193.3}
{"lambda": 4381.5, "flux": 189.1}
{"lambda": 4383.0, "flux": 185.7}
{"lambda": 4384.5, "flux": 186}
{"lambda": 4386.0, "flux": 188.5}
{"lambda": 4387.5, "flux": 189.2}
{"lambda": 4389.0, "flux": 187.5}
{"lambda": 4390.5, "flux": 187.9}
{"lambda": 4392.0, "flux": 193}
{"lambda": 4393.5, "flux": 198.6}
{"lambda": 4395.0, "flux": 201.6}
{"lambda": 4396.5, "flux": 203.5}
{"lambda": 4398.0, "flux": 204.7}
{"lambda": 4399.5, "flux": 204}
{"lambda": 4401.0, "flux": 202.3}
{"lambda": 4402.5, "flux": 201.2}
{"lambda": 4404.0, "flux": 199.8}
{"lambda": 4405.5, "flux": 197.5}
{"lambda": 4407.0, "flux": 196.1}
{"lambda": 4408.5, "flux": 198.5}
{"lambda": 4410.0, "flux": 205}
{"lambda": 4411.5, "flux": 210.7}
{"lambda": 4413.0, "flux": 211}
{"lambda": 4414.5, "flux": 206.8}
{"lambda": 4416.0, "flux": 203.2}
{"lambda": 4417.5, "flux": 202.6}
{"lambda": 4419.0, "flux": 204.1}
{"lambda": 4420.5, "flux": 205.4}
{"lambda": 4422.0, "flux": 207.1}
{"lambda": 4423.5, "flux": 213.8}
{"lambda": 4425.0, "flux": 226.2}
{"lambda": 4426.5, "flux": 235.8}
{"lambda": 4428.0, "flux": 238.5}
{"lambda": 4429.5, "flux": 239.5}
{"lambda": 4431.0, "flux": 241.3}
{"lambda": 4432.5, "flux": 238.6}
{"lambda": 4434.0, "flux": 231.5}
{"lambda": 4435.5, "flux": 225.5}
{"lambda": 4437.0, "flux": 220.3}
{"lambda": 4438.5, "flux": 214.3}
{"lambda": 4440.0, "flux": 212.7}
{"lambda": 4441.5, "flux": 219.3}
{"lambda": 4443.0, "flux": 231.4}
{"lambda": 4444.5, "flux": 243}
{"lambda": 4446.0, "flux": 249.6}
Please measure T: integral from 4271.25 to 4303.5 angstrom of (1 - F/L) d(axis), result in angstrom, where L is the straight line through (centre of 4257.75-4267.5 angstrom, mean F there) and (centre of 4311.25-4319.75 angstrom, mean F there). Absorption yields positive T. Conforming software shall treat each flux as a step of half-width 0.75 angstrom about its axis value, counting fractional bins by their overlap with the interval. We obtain 1.9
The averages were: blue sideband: 186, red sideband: 186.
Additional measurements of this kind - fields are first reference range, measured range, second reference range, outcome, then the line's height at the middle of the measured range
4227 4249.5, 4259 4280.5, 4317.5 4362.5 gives 1.4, 190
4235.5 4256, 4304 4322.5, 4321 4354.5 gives 2.8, 200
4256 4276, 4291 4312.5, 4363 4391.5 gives 2.9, 187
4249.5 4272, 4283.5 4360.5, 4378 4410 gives 1.1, 192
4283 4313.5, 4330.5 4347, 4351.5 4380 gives -0.5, 193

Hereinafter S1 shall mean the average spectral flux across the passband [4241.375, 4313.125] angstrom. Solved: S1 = 177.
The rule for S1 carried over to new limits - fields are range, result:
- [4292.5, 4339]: 182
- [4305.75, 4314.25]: 150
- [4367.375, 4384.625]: 196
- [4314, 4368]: 207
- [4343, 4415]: 204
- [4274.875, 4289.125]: 173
